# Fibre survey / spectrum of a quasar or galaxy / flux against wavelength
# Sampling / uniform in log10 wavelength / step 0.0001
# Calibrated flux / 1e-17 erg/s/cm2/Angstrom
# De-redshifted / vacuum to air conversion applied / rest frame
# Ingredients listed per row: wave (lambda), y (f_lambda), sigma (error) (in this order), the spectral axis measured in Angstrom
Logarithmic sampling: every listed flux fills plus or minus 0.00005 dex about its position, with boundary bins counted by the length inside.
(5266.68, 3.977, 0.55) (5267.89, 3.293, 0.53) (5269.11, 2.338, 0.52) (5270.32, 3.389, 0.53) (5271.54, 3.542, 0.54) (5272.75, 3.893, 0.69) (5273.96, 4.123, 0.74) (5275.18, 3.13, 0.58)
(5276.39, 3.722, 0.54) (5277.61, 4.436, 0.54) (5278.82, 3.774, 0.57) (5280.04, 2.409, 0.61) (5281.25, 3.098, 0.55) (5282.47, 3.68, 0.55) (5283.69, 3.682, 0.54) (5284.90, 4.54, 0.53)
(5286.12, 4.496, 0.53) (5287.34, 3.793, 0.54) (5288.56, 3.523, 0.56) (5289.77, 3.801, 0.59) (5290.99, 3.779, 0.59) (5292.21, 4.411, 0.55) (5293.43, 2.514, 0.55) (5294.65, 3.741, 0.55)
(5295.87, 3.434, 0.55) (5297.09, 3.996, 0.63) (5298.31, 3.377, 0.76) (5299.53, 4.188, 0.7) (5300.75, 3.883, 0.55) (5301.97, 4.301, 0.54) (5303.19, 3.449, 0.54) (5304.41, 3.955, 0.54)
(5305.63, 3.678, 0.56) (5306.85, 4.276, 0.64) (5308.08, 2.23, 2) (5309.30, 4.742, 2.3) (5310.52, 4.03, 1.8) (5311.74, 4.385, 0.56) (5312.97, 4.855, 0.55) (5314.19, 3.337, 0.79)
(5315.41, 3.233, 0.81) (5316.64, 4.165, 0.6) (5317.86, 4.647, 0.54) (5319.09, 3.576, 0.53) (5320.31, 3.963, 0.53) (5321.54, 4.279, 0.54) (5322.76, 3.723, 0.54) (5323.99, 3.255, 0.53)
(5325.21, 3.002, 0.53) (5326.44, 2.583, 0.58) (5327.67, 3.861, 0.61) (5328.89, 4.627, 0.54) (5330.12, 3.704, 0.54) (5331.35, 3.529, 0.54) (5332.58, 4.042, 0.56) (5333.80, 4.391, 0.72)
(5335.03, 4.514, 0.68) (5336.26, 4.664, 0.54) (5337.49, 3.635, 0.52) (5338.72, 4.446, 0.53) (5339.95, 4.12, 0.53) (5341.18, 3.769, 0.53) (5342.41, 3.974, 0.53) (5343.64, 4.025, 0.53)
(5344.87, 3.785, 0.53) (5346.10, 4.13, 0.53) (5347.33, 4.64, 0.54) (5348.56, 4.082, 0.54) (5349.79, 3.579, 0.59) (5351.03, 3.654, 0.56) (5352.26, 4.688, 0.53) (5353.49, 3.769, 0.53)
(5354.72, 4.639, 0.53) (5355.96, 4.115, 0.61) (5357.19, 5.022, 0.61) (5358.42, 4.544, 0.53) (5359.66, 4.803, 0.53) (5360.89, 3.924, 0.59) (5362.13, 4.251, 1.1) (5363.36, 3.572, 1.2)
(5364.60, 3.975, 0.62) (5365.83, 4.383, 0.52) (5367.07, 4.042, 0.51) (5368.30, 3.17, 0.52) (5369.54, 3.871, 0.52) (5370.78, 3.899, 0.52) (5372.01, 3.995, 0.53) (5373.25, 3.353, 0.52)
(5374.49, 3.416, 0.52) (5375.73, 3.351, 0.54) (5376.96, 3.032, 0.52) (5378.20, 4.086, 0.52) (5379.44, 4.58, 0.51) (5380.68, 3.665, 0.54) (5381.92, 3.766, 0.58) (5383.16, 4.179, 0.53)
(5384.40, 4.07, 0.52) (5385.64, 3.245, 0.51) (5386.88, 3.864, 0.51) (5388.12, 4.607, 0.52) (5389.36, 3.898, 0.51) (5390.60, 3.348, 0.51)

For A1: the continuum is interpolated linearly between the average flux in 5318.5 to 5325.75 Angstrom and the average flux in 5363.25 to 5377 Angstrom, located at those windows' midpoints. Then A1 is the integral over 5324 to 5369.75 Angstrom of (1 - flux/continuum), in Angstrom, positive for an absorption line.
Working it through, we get -4.5 Angstrom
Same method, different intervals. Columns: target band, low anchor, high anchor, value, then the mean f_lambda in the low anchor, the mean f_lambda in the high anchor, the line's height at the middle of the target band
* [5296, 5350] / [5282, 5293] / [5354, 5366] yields 2.69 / 3.95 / 4.32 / 4.13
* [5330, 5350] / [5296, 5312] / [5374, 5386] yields -1.41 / 3.86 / 3.75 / 3.81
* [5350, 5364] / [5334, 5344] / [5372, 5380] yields -1.21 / 4.15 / 3.66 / 3.91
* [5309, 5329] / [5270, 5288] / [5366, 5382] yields -0.78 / 3.72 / 3.73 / 3.72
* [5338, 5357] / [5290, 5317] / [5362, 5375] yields -1.55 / 3.81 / 3.8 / 3.8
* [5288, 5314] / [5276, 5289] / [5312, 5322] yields 0.41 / 3.74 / 4.01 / 3.89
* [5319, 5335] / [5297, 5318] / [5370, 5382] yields 0.37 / 3.91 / 3.71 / 3.86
